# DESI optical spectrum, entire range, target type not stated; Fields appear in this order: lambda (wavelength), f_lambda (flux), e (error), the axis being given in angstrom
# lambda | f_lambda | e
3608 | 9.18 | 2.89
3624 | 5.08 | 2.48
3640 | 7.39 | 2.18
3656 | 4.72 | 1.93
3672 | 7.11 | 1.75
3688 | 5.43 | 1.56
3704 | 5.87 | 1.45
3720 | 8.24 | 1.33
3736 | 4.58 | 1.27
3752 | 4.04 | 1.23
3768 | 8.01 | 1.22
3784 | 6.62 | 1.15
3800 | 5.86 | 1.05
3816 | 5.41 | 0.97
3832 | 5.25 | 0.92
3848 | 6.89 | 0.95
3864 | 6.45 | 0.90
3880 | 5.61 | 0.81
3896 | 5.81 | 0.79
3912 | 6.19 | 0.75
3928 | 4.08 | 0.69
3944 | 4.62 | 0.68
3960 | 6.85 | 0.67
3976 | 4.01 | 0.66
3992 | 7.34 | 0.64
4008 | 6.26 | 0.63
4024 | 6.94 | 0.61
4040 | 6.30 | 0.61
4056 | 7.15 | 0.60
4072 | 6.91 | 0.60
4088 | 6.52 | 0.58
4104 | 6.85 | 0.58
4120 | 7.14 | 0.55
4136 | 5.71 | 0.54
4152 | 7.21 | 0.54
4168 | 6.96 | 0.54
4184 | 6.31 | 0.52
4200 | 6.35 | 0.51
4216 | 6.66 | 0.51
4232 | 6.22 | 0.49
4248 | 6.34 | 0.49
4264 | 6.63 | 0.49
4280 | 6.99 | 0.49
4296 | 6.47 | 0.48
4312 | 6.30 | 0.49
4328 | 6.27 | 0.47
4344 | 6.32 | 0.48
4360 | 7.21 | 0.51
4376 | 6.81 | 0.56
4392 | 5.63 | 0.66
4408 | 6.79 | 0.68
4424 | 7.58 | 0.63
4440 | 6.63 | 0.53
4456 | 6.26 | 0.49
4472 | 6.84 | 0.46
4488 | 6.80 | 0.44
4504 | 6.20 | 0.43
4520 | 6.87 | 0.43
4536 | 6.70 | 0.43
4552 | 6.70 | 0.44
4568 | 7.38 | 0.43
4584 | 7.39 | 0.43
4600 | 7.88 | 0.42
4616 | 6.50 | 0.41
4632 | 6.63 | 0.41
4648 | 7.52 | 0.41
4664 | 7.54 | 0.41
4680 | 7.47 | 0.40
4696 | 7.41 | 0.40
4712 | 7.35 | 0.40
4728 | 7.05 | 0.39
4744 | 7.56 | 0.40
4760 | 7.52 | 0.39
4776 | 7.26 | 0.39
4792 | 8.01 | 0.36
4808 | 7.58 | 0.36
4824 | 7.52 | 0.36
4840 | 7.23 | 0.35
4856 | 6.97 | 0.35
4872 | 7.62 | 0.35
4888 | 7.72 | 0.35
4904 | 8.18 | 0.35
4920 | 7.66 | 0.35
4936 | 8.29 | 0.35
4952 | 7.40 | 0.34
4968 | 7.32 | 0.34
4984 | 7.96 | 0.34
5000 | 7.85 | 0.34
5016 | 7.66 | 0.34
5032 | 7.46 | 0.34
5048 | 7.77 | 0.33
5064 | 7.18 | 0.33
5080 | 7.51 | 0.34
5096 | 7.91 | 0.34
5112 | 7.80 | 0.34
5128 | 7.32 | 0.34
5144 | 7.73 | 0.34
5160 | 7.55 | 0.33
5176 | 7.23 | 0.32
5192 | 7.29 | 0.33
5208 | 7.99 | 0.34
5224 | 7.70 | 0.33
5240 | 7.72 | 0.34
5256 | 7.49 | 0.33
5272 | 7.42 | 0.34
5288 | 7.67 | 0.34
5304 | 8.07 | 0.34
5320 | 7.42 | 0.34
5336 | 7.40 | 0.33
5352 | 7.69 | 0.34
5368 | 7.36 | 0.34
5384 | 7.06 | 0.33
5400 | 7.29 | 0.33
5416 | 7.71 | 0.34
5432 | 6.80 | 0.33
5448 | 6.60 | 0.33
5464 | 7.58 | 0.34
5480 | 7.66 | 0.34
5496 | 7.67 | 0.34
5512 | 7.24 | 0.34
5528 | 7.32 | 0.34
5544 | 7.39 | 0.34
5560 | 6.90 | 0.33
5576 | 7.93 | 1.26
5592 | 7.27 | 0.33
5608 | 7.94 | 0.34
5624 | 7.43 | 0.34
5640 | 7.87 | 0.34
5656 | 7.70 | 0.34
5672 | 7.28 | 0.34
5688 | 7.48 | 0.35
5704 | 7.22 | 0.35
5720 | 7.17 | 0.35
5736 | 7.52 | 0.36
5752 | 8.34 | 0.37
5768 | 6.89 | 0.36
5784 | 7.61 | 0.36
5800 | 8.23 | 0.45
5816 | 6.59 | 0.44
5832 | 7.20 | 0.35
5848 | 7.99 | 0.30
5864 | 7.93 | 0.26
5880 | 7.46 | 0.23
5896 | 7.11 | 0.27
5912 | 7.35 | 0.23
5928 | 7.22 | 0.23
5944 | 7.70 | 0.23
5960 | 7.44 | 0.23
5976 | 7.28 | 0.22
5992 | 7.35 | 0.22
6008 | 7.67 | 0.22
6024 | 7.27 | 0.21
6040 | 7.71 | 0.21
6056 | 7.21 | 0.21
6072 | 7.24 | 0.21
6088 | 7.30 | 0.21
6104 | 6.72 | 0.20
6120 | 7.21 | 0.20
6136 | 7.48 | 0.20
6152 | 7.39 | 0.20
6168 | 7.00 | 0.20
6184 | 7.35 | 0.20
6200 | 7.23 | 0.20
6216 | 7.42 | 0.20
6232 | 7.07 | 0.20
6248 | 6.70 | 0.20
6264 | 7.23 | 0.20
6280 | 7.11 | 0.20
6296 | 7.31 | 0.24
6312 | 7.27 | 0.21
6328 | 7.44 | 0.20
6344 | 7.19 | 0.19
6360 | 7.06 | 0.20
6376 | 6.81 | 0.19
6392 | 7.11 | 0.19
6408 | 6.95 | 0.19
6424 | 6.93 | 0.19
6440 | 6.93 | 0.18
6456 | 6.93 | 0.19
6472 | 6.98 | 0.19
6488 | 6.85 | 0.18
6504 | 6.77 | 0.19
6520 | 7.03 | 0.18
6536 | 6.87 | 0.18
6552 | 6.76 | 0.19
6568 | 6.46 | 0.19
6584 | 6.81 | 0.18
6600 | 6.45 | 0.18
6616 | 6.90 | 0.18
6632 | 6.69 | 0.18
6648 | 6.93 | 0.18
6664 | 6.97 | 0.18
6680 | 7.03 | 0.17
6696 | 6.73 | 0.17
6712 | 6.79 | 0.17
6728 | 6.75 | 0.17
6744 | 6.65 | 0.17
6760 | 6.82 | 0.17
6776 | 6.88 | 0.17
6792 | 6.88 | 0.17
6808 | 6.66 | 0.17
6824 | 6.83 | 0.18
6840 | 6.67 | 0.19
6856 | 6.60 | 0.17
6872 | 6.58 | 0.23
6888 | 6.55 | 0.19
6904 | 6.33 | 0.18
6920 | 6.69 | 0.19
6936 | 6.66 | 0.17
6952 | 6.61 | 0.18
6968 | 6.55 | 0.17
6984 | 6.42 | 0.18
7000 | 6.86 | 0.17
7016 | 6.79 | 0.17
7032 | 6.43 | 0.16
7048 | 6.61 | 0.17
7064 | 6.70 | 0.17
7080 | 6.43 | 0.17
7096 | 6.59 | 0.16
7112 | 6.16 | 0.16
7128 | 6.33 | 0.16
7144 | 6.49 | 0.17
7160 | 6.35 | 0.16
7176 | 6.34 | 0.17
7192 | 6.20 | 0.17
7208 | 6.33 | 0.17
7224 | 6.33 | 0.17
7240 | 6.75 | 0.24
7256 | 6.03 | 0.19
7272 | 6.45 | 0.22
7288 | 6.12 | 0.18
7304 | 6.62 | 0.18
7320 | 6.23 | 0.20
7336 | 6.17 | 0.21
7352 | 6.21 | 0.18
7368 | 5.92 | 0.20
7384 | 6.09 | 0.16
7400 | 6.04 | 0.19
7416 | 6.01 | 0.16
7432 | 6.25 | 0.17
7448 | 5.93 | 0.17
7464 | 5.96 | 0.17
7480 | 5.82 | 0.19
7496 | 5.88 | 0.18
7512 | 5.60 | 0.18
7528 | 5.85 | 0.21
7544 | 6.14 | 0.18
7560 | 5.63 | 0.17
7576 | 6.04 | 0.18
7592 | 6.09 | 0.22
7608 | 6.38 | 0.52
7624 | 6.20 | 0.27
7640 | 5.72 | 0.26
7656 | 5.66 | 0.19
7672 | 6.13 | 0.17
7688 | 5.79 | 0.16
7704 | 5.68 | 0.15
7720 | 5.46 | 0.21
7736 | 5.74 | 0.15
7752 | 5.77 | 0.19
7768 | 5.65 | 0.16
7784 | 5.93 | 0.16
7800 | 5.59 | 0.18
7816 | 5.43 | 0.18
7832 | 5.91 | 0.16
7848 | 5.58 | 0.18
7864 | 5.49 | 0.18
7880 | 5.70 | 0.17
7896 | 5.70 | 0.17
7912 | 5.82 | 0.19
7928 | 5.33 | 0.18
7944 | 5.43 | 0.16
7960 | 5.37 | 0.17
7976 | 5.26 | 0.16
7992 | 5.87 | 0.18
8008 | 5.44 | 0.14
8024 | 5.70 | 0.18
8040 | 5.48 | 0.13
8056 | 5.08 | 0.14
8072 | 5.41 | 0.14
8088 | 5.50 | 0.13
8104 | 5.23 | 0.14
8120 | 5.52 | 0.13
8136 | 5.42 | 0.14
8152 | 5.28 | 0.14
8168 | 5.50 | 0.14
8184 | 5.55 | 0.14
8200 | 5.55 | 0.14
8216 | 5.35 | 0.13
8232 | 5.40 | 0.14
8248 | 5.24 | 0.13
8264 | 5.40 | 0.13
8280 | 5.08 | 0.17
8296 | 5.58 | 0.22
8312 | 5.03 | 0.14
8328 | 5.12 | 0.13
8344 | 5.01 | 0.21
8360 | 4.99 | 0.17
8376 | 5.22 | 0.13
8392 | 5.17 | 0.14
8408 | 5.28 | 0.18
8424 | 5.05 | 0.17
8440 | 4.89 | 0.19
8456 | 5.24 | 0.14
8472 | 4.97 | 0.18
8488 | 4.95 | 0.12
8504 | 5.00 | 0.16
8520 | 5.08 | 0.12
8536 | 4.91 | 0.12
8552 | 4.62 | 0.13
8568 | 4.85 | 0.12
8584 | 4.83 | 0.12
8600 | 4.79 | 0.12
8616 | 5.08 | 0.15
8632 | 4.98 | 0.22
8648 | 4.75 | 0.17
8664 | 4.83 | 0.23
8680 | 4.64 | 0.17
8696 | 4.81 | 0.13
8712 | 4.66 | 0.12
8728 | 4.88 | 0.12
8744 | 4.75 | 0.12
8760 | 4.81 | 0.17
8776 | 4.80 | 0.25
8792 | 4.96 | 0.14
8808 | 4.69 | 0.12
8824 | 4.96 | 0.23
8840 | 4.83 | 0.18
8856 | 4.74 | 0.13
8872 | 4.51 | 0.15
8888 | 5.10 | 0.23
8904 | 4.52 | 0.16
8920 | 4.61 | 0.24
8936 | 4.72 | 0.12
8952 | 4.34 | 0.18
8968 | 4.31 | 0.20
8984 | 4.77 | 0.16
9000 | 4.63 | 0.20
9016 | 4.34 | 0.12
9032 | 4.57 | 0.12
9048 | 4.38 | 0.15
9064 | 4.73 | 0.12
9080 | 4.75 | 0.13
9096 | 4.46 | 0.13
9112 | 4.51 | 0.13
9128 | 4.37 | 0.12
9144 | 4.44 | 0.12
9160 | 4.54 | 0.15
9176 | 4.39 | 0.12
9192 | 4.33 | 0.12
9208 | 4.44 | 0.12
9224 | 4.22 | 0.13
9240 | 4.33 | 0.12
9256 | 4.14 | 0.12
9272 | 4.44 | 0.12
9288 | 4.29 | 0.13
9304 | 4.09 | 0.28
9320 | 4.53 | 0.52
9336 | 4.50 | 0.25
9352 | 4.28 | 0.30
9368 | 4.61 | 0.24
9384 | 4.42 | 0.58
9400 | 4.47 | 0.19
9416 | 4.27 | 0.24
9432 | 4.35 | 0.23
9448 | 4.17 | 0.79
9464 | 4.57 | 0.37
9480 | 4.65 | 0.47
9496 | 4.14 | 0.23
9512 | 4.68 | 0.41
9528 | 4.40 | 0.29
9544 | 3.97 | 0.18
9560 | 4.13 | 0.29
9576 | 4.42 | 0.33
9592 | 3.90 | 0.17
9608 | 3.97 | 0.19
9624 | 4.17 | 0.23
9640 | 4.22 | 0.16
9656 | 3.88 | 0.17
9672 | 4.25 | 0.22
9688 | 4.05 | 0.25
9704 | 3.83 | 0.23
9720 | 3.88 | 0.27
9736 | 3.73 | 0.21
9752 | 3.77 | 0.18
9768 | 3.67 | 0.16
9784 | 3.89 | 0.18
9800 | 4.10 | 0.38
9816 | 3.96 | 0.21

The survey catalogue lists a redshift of 0.000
